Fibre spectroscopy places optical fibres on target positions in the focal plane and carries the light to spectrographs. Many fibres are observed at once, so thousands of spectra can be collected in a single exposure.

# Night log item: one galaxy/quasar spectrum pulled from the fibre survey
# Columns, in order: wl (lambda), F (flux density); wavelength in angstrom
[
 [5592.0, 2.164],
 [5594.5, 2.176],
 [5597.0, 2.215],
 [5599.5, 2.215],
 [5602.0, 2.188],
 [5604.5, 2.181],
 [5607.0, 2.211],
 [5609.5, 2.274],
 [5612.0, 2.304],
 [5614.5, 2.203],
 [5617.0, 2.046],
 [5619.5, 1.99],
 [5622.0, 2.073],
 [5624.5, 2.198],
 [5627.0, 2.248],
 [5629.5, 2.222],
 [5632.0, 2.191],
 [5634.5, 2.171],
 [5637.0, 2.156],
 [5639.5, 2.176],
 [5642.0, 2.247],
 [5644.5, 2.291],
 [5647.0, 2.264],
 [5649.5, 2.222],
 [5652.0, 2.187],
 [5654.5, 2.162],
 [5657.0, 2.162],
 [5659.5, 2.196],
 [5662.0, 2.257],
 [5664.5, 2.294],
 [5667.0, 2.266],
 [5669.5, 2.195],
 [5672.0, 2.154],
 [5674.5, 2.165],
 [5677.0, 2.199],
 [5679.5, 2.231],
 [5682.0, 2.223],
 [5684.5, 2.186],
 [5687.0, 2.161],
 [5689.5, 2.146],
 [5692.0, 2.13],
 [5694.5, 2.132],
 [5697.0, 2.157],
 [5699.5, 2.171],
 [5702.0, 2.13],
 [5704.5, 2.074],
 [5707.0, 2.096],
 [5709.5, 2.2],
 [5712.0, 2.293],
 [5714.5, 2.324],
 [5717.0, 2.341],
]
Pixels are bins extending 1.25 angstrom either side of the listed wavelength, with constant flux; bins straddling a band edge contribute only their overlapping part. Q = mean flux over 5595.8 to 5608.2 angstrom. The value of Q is 2.2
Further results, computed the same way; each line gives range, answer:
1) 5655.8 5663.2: 2.2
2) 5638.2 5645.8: 2.24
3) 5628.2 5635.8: 2.19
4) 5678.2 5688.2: 2.2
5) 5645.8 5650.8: 2.24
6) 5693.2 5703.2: 2.15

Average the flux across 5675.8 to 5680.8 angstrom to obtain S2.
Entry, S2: 2.22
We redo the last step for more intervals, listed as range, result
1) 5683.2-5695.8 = 2.15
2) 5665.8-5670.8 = 2.23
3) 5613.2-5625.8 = 2.1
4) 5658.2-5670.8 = 2.24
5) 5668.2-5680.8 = 2.19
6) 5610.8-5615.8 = 2.25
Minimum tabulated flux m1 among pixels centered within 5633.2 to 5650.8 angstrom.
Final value 2.156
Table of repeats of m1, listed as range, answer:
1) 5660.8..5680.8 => 2.154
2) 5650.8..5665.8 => 2.162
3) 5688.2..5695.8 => 2.13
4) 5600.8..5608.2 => 2.181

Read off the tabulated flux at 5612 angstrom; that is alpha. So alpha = 2.304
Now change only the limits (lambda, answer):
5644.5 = 2.291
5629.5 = 2.222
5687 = 2.161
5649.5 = 2.222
